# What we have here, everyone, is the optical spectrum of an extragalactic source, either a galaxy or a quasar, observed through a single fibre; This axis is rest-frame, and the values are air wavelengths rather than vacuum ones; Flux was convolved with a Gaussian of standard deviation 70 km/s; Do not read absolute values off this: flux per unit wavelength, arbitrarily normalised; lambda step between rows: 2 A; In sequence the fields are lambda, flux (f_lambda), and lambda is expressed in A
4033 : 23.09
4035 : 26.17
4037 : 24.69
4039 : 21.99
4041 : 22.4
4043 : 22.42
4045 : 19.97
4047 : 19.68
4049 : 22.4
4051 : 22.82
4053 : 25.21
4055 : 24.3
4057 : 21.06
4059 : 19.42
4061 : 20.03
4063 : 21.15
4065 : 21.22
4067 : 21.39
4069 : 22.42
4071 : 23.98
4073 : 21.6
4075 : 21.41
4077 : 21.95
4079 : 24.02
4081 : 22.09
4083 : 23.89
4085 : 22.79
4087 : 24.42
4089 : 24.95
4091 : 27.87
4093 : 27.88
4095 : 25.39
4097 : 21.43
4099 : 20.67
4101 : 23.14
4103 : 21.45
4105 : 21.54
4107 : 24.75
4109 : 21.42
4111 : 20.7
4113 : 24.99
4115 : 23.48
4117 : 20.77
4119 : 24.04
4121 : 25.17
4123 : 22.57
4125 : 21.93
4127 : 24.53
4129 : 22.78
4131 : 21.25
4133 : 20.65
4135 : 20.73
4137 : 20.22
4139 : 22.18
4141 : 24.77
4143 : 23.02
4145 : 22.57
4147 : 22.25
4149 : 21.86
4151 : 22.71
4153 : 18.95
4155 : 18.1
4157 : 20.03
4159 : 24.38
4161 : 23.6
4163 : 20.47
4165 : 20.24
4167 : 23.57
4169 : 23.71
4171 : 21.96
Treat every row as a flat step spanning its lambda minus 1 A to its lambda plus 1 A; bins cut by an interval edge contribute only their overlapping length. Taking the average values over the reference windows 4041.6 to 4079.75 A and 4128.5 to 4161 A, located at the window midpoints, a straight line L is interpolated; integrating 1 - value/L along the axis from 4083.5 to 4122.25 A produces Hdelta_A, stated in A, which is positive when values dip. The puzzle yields -3.05 A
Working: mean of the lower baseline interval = 21.9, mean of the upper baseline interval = 21.7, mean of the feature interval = 23.5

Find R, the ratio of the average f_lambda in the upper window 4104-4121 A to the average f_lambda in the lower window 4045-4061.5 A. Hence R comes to 1.0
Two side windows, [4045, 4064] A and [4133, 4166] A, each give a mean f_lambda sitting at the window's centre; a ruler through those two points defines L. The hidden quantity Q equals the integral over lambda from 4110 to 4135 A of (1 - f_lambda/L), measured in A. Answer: -1.2 A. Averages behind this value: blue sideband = 21.7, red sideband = 21.6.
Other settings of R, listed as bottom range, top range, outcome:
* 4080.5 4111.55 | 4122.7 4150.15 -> 0.95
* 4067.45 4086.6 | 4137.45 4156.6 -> 0.96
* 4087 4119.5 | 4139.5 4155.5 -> 0.94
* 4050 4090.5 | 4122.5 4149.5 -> 0.99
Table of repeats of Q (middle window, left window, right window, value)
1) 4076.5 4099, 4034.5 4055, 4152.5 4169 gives -1.9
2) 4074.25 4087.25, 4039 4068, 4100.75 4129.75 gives -0.4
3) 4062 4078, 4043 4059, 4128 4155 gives 0.1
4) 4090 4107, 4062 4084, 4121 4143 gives -1.1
